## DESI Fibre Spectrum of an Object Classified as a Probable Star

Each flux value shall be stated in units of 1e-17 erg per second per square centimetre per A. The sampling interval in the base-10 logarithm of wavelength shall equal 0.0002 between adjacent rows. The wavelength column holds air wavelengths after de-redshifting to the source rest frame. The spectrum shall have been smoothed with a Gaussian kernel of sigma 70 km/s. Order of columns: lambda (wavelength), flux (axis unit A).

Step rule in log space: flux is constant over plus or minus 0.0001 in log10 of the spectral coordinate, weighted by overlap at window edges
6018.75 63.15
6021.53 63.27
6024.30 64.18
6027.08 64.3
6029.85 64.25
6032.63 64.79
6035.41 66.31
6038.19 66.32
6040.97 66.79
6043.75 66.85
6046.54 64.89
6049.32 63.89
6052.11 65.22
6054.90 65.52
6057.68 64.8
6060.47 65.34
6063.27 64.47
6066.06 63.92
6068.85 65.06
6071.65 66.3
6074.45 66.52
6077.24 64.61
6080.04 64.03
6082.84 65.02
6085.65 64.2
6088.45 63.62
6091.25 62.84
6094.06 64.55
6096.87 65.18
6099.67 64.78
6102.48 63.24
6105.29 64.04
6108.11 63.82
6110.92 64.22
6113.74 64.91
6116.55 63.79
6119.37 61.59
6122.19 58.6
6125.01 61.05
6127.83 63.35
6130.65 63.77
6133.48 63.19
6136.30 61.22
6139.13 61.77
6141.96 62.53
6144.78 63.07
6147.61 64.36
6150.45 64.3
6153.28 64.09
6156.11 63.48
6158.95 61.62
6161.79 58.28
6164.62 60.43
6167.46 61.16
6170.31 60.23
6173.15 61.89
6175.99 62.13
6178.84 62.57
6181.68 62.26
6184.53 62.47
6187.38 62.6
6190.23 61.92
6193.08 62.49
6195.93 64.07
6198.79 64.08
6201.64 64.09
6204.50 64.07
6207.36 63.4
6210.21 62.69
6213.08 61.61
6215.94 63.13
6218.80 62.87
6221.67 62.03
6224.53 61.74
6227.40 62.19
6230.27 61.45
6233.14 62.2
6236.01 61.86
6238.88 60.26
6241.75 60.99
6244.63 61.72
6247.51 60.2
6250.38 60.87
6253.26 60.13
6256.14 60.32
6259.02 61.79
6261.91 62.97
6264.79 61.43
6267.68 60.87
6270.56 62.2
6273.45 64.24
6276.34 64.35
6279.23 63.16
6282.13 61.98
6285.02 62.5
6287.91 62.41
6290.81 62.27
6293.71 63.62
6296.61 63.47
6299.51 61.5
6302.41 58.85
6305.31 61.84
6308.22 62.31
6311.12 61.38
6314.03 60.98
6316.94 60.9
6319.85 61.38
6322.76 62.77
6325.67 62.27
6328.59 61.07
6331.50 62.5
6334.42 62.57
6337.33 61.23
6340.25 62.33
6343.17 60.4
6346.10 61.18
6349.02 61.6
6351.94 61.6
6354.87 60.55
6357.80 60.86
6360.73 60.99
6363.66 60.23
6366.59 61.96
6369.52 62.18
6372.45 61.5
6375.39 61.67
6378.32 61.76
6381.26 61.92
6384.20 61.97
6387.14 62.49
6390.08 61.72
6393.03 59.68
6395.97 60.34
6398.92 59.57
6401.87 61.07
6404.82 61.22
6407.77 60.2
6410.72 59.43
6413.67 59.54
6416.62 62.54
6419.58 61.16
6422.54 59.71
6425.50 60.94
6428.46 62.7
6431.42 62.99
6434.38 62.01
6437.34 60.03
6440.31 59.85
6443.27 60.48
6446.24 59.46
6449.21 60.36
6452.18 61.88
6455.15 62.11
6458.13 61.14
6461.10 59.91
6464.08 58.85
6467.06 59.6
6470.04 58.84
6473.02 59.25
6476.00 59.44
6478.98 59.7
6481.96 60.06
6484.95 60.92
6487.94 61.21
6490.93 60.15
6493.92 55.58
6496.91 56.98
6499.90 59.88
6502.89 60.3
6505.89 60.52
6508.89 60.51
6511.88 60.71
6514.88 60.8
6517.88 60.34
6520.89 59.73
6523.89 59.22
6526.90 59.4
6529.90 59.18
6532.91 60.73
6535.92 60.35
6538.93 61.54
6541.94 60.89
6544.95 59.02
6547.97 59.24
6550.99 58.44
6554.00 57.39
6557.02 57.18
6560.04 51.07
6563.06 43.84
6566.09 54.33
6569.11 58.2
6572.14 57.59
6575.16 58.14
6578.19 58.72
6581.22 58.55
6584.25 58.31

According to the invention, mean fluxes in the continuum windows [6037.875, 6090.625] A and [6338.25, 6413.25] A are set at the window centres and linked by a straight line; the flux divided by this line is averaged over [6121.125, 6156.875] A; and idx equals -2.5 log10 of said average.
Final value 0.02 mag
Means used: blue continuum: 65.1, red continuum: 61.1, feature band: 62.7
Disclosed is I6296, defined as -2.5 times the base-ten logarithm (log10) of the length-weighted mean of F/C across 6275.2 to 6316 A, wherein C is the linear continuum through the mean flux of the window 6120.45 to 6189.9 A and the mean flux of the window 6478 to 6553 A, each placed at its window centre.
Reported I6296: -0.02 mag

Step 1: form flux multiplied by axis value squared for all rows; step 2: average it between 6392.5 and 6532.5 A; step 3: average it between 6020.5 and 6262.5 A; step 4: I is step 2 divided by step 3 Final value 1.06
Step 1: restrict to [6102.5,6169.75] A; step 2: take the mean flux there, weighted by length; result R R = 62.5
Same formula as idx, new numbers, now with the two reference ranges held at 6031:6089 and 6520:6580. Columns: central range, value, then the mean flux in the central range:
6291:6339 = -0.01 mag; 61.8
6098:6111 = 0.01 mag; 64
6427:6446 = -0.03 mag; 61.2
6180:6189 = 0.01 mag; 62.5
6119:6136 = 0.04 mag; 61.9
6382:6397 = -0.02 mag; 61.3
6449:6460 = -0.04 mag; 61.4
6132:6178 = 0.03 mag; 62.1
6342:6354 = -0.01 mag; 61.2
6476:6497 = -0.01 mag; 59.4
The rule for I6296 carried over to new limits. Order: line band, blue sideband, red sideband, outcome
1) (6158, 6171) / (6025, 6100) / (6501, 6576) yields 0.06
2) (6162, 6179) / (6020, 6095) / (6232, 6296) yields 0.04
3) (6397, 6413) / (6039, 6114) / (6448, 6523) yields 0.01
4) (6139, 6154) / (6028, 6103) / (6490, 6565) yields 0.01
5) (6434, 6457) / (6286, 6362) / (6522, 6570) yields -0.02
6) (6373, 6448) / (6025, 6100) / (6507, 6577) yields -0.02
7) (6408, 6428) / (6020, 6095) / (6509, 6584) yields -0.01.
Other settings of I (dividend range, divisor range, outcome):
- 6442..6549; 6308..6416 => 1.02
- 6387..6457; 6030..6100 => 1.05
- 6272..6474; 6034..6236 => 1.04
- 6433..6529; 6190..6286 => 1.04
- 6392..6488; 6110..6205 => 1.06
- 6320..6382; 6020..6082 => 1.04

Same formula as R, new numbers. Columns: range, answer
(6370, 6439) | 61.1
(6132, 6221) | 62.5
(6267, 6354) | 62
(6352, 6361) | 60.8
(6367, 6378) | 61.8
